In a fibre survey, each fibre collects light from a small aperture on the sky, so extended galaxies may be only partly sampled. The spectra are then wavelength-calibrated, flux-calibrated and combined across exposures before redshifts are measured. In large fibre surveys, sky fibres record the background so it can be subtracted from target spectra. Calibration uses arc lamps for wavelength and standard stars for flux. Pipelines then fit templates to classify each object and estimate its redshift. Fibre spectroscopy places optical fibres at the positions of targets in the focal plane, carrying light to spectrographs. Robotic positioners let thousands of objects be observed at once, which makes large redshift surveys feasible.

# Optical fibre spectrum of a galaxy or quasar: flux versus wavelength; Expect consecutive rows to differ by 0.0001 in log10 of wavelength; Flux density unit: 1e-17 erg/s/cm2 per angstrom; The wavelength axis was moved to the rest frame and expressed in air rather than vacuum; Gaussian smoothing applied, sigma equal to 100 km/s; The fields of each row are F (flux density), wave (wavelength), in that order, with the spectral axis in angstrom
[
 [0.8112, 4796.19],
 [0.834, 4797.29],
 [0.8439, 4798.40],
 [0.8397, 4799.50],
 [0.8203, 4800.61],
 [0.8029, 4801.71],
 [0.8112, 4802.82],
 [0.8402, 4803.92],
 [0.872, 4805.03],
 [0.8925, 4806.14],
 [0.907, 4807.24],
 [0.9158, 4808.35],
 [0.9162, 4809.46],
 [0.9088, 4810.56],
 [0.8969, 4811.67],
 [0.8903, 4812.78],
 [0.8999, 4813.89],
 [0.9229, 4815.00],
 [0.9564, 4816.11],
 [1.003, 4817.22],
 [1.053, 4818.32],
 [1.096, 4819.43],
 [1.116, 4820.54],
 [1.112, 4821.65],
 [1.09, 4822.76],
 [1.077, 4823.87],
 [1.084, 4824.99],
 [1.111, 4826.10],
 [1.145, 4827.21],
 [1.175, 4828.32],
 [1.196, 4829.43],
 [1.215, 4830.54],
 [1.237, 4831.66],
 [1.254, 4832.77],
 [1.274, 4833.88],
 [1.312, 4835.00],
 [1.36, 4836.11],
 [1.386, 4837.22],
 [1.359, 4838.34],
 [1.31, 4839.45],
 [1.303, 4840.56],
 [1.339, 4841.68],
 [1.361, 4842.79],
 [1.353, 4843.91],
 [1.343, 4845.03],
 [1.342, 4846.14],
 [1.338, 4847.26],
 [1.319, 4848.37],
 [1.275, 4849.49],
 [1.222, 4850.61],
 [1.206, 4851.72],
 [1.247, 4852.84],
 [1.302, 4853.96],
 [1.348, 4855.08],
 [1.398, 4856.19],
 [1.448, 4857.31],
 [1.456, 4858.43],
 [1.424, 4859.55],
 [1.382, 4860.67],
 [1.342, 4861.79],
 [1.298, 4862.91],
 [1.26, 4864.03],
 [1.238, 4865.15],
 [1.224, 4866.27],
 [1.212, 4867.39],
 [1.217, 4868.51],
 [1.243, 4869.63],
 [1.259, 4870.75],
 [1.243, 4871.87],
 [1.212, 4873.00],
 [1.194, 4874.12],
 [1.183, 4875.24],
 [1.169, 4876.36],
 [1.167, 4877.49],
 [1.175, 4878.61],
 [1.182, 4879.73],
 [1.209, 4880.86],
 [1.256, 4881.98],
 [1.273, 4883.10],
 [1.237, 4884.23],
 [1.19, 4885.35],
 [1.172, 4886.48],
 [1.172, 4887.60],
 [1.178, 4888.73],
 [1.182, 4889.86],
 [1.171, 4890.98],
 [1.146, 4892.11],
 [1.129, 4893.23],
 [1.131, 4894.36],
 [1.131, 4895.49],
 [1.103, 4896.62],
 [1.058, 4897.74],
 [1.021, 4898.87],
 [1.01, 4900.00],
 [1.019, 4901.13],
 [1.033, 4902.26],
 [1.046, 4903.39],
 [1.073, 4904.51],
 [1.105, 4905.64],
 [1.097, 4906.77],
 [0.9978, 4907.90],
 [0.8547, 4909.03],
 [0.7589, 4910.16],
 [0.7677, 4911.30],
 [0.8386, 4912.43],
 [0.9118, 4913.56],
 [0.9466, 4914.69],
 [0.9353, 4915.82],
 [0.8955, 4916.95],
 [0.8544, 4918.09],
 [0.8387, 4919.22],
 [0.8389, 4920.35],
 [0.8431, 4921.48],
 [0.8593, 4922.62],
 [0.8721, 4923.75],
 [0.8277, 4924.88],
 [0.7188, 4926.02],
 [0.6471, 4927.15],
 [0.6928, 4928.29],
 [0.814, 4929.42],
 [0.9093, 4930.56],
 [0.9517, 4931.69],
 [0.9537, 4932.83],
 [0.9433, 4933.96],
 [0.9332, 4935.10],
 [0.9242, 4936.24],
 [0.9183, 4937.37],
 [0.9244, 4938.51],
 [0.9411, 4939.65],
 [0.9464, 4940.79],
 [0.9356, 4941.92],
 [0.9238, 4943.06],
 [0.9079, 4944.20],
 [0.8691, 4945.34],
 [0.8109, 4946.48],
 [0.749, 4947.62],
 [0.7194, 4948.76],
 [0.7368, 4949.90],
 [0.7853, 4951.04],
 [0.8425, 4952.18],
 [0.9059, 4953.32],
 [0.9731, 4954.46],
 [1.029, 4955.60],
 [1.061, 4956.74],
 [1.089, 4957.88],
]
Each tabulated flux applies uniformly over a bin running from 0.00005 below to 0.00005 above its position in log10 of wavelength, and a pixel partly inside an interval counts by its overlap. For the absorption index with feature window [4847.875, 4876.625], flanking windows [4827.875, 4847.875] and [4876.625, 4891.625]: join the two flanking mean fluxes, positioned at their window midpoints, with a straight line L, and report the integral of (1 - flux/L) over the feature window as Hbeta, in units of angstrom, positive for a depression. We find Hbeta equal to -0.81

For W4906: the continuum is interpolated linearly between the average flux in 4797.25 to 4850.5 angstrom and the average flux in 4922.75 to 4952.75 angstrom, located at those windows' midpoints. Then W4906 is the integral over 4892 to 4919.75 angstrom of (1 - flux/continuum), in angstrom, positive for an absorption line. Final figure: -1.8 angstrom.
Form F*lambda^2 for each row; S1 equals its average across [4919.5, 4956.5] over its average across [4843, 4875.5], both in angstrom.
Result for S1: 0.7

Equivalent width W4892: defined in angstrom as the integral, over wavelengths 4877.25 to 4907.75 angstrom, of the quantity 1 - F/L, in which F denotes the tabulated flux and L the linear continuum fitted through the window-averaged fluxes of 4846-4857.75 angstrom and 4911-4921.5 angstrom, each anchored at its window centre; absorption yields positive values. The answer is -3.0 angstrom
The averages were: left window 1.31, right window 0.872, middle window 1.13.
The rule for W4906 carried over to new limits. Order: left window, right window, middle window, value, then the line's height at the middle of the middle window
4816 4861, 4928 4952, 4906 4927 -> 2.1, 0.961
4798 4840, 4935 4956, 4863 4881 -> -4.3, 0.98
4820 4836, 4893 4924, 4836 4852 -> -2.7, 1.13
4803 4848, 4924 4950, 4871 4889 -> -3.7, 0.996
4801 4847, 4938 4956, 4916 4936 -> 1.4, 0.914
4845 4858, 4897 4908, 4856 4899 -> -1.5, 1.18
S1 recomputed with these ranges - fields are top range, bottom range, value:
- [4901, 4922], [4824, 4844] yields 0.76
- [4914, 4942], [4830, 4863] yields 0.68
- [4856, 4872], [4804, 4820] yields 1.43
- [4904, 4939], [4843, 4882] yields 0.71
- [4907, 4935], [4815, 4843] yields 0.75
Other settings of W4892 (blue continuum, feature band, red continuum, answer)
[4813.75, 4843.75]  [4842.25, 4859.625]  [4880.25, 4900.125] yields -2.4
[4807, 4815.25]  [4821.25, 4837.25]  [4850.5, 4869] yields -2.1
